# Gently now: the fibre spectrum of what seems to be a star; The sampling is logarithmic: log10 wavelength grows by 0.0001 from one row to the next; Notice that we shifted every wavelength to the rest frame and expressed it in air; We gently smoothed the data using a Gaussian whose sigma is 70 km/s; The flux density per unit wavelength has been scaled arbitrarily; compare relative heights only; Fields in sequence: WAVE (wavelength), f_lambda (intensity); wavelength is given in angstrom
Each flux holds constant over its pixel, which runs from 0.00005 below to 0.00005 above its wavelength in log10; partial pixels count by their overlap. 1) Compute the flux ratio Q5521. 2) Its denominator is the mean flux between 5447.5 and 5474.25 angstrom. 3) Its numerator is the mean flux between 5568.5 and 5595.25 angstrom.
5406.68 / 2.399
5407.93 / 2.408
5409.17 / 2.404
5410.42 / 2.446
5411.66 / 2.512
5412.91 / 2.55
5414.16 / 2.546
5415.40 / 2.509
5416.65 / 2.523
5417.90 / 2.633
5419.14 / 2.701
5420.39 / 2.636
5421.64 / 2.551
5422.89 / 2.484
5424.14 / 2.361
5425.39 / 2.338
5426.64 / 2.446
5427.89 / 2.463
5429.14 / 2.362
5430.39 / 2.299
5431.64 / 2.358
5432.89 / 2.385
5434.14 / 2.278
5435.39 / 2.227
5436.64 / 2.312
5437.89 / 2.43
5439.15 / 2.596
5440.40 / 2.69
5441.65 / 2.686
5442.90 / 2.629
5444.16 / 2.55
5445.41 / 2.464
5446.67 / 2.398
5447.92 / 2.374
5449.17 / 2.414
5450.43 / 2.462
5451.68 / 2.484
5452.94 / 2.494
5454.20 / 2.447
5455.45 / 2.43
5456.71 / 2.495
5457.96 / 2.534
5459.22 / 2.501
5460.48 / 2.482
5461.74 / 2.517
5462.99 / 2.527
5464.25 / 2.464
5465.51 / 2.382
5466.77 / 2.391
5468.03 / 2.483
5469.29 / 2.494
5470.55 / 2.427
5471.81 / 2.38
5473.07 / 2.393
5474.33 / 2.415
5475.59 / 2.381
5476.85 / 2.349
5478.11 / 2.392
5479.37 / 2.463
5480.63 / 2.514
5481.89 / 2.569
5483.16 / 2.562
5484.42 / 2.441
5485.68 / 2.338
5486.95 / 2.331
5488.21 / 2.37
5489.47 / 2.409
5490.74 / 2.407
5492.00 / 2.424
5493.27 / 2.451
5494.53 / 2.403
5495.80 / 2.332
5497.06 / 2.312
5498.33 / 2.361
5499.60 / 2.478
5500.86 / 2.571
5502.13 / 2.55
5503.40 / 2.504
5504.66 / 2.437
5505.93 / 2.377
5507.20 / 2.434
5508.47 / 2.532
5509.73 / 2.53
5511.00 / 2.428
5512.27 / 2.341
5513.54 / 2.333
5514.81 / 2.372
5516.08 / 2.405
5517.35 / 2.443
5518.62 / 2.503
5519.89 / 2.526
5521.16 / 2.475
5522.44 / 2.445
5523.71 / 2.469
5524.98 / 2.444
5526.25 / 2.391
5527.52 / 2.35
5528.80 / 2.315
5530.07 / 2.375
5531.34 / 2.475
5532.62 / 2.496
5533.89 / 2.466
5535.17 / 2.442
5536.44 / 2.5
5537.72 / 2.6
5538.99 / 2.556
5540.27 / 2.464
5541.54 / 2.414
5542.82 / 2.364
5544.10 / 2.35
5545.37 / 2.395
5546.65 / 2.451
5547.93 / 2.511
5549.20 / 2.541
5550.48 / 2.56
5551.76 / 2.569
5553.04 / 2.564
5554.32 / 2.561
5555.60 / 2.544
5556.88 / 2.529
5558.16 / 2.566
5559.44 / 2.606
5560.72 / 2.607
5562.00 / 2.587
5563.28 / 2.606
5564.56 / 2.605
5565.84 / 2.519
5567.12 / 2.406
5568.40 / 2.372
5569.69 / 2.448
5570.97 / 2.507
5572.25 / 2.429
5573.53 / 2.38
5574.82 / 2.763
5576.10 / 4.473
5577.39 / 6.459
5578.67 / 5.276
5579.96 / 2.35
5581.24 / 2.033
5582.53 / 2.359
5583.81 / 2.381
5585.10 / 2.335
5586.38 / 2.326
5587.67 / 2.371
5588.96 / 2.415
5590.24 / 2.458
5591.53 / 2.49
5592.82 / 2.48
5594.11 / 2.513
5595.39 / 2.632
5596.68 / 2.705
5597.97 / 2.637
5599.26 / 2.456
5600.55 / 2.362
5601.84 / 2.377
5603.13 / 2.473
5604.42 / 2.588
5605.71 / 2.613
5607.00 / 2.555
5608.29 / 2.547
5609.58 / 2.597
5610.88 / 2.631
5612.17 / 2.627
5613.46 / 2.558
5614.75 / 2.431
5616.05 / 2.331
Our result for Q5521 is 1.2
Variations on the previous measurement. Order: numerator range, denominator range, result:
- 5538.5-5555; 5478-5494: 1.02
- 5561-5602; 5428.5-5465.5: 1.11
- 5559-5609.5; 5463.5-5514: 1.11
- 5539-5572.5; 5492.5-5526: 1.03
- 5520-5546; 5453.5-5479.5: 1.00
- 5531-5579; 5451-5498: 1.12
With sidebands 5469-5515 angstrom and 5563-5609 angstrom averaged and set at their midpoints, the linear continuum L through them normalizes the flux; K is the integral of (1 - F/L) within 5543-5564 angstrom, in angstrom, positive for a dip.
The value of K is 0.7 angstrom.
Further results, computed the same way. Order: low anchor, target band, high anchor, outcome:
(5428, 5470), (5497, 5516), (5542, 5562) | 0.4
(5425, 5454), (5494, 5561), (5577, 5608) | 3.3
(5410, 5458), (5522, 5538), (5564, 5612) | 1.1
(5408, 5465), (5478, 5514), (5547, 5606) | 1.8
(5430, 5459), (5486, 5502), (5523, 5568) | 0.4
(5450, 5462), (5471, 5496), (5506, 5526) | 0.5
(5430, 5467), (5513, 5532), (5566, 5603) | 1.4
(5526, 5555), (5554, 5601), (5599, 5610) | -4.3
